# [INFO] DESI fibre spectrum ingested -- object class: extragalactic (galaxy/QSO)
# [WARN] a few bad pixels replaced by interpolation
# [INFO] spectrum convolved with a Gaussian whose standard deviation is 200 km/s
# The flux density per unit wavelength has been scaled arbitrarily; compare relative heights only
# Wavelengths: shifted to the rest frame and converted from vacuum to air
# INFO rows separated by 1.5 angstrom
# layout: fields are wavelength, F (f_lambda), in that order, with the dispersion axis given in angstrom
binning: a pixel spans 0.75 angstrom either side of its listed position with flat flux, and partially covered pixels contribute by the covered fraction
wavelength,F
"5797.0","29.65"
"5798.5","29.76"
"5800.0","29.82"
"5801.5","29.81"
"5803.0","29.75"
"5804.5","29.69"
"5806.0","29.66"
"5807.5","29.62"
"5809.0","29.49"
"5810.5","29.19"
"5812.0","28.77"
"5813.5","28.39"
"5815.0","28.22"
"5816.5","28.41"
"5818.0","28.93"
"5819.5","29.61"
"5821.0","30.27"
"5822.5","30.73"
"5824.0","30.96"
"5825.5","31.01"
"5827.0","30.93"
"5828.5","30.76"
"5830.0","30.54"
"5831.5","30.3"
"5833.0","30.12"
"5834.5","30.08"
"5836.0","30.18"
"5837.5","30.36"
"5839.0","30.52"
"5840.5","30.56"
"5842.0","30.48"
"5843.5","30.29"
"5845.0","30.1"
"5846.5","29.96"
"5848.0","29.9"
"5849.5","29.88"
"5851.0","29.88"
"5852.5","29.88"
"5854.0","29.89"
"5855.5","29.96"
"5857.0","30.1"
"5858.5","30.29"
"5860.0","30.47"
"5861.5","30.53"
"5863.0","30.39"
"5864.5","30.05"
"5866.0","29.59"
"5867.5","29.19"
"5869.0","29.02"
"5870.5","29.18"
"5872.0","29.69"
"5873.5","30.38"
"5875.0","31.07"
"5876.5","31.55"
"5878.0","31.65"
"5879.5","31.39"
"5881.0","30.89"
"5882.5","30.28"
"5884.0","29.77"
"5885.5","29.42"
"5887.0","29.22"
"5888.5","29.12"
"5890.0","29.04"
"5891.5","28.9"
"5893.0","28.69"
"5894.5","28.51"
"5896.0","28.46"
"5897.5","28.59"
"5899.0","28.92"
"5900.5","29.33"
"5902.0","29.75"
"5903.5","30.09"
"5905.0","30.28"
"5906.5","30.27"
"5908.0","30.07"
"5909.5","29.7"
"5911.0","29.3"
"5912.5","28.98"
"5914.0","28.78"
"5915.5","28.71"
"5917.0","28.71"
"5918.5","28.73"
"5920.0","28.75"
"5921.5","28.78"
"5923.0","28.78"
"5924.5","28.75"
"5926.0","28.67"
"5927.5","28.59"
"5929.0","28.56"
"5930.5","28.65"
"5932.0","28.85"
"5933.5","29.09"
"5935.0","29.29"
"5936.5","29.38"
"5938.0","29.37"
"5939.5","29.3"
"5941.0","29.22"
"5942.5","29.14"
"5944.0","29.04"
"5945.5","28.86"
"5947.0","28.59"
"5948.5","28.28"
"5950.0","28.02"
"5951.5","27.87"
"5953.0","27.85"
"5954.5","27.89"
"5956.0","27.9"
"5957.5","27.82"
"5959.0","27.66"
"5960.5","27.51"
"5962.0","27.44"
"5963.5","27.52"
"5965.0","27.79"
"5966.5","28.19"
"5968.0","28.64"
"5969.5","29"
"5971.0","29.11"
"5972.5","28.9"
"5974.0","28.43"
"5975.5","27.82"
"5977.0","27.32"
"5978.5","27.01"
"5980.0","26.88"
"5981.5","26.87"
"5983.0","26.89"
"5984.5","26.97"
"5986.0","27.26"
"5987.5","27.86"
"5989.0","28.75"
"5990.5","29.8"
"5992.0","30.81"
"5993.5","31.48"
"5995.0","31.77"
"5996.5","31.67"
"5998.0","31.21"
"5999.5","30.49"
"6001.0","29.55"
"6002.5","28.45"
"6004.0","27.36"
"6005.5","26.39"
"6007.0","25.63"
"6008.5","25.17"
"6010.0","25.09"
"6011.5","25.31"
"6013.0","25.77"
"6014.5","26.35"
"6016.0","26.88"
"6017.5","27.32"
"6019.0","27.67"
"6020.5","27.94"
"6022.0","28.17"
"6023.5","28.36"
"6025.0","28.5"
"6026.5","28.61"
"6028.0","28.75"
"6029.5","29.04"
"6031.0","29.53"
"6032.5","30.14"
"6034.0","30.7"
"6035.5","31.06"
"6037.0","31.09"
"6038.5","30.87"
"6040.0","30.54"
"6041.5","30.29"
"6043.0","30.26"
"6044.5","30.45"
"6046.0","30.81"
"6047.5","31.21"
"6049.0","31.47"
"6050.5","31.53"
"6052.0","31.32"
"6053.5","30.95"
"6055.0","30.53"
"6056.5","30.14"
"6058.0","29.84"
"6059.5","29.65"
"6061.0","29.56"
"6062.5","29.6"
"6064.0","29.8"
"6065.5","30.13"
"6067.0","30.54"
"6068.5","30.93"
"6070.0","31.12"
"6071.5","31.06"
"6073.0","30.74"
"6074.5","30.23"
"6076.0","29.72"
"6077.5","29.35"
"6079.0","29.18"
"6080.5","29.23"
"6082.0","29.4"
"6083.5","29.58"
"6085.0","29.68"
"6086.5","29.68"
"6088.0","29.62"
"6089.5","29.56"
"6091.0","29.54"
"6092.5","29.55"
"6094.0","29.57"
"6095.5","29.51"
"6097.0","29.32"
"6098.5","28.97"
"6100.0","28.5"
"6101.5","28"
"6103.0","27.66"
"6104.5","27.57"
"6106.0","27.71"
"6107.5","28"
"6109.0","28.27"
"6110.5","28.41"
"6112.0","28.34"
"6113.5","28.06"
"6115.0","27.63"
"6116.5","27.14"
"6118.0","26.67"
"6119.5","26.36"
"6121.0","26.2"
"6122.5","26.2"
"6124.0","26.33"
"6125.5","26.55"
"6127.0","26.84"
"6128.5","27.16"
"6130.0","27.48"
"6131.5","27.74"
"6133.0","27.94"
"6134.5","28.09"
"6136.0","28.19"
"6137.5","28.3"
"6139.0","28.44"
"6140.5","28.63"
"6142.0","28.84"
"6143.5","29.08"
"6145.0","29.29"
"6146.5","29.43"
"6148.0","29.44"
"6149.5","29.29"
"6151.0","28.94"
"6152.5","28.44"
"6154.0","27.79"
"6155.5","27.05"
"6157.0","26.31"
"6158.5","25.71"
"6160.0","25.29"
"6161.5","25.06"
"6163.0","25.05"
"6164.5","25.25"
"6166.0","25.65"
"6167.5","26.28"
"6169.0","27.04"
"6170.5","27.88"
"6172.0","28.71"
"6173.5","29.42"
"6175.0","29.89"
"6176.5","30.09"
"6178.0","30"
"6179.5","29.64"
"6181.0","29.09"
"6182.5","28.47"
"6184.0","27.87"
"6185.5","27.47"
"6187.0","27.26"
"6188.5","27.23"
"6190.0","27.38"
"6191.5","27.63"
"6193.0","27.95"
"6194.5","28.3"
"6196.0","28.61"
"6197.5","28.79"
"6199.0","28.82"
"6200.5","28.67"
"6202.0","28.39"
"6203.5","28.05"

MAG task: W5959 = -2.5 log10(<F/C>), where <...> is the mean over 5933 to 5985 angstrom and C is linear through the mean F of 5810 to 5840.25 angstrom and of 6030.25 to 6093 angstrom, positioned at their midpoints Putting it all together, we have 0.07 mag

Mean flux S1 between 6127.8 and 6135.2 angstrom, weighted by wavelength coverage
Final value 27.7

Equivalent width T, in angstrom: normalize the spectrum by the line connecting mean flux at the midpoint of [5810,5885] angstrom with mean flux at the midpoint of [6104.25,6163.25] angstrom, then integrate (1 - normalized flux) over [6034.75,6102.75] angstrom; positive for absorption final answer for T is -4.57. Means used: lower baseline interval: 30.1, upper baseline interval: 27.6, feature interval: 30.1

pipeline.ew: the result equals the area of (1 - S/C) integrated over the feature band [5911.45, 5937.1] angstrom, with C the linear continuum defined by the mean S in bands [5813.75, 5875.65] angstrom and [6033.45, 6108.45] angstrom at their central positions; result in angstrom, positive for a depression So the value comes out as 1.0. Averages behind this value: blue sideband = 30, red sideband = 29.9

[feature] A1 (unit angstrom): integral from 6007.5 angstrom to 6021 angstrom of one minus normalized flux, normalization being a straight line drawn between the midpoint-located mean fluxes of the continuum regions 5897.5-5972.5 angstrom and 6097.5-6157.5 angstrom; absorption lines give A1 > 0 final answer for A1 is 1.0 angstrom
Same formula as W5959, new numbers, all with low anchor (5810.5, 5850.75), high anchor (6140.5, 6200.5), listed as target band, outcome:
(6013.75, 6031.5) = 0.03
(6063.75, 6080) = -0.06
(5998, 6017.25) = 0.07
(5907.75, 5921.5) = 0.02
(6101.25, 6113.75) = 0.01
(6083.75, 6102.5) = -0.03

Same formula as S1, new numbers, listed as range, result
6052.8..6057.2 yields 30.5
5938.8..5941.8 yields 29.3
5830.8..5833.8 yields 30.2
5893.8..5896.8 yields 28.5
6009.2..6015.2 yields 25.6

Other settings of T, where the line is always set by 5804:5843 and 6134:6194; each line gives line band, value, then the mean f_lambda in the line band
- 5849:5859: -0.1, 30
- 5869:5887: -0.5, 30.4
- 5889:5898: 0.2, 28.7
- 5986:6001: -0.7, 30.2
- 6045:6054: -0.8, 31.2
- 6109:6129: 0.8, 27.1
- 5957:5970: 0.5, 27.9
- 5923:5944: 0.2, 29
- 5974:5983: 0.5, 27.3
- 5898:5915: -0.1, 29.6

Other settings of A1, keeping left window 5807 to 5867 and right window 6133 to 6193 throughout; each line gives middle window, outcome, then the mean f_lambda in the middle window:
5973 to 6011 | 0.97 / 28.3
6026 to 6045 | -0.92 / 30.1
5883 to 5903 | 0.37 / 29.1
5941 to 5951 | 0.21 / 28.7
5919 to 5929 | 0.25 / 28.7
